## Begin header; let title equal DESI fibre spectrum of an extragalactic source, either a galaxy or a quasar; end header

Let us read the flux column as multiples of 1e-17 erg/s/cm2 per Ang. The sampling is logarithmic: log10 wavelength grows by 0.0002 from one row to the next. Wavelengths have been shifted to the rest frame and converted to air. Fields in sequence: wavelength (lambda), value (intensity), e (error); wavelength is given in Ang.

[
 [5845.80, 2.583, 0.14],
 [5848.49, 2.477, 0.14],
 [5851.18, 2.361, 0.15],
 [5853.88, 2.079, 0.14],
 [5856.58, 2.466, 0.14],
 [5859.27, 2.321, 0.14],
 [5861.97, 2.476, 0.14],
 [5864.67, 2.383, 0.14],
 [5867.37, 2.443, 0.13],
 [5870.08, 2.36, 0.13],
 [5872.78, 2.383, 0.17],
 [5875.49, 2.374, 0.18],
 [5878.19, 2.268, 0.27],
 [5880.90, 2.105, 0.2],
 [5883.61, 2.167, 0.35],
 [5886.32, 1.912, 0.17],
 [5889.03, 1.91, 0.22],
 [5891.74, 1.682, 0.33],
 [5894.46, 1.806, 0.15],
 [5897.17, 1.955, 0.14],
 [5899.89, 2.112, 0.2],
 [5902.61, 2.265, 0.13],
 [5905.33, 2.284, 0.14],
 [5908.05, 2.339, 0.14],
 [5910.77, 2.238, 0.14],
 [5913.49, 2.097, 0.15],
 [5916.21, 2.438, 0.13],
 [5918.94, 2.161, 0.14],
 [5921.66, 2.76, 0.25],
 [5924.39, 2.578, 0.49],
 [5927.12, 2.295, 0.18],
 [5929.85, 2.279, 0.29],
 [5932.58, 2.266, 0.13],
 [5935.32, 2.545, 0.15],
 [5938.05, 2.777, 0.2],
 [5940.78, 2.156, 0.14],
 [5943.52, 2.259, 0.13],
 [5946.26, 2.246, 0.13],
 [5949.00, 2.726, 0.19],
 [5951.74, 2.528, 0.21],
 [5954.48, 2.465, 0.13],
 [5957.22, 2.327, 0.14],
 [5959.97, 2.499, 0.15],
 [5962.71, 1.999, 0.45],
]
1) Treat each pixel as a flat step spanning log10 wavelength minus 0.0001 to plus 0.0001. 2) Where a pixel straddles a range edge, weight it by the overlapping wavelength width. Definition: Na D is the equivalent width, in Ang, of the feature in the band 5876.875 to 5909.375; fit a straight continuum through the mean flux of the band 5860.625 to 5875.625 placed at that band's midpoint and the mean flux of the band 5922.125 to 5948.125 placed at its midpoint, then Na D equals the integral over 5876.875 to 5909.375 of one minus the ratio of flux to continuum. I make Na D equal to 4.53 Ang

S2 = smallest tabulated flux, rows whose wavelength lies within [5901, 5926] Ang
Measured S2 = 2.097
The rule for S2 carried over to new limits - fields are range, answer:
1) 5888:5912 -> 1.682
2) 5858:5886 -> 2.105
